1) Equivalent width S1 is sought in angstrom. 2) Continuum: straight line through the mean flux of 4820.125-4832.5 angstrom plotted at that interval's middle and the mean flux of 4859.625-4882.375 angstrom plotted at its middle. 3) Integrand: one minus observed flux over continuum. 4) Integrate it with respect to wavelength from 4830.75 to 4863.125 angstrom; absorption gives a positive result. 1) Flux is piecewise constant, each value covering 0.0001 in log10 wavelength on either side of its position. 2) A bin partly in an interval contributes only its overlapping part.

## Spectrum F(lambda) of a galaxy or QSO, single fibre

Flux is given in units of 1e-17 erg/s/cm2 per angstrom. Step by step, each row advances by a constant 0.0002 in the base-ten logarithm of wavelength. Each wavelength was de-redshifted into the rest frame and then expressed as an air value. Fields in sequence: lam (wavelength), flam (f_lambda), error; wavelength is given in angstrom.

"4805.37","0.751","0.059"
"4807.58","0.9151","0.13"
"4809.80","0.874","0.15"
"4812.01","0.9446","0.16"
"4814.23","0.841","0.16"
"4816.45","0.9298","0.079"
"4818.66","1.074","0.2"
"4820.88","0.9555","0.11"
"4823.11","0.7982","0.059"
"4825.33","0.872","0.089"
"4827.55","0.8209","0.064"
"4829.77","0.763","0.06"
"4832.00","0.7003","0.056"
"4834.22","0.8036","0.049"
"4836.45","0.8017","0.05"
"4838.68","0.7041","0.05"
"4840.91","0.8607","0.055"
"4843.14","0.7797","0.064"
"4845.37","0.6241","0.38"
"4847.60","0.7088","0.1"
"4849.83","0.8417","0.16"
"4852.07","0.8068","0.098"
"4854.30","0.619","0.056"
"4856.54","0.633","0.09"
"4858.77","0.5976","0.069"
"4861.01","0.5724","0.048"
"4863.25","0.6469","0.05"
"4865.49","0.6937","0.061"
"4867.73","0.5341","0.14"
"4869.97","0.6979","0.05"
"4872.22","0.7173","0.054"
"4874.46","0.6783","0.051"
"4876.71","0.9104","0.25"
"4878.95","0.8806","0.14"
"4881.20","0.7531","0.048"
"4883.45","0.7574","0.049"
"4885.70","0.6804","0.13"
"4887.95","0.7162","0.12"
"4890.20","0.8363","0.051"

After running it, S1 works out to 2.2 angstrom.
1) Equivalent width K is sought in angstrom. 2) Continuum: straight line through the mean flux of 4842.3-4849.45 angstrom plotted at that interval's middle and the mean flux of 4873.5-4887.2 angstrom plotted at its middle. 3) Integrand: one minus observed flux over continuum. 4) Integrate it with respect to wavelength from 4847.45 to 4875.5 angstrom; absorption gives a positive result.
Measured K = 2.67 angstrom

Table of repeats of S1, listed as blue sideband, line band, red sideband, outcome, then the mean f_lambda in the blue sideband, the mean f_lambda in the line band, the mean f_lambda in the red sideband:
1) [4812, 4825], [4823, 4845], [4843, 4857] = 0.9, 0.919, 0.785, 0.716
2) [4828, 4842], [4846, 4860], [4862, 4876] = 0.4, 0.774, 0.698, 0.668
